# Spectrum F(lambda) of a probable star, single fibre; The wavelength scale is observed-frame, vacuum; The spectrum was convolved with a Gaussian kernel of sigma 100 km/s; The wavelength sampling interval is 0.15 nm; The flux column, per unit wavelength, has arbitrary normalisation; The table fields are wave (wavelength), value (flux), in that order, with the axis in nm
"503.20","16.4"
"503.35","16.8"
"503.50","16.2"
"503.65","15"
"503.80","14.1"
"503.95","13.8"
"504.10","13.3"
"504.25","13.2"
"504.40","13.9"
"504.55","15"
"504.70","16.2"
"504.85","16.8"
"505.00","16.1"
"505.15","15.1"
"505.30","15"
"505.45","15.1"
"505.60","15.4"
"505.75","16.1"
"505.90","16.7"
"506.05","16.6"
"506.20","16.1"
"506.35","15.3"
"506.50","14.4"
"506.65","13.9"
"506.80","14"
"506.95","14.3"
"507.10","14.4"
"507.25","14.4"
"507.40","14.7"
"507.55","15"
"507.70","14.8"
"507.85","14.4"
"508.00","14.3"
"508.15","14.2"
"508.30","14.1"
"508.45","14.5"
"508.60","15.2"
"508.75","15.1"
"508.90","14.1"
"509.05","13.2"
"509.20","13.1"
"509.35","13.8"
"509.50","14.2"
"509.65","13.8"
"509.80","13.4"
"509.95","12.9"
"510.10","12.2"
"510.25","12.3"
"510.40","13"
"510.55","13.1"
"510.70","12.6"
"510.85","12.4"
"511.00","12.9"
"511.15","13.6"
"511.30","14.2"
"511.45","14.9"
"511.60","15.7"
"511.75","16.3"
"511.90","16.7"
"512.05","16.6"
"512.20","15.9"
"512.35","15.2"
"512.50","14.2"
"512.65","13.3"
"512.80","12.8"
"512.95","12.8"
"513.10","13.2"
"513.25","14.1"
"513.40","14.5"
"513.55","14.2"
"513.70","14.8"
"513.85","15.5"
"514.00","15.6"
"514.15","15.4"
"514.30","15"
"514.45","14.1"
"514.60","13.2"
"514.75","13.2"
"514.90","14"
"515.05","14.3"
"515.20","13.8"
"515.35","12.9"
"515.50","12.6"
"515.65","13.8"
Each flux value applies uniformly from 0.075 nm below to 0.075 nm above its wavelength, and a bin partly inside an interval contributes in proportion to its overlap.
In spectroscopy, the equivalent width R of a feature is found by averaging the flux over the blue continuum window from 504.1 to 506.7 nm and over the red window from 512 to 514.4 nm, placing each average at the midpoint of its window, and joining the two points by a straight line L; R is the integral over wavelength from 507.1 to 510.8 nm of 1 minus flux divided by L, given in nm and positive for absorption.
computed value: 0.27 nm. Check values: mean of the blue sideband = 15.3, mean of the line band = 13.9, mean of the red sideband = 14.5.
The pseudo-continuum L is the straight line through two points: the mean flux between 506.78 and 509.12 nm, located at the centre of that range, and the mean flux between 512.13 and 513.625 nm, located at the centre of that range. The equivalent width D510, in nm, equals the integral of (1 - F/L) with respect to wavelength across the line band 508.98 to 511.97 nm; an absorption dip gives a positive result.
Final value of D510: 0.11 nm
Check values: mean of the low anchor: 14.4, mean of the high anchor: 14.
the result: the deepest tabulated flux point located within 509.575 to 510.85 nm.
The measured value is 12.2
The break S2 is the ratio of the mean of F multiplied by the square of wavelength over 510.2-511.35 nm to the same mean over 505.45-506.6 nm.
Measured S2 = 0.84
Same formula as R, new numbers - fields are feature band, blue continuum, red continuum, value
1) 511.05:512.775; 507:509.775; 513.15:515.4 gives -0.09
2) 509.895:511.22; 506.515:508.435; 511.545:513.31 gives 0.17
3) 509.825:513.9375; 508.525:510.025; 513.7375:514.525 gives 0.13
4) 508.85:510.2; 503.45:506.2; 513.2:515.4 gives 0.13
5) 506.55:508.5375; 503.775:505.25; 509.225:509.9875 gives -0.04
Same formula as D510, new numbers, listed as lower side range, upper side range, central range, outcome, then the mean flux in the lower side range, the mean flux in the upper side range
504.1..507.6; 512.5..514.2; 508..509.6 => 0.063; 15.1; 14.2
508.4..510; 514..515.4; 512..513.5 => -0.019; 13.9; 14.1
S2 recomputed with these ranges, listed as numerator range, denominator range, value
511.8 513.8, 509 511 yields 1.12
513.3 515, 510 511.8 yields 1.08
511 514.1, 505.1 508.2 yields 1.00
